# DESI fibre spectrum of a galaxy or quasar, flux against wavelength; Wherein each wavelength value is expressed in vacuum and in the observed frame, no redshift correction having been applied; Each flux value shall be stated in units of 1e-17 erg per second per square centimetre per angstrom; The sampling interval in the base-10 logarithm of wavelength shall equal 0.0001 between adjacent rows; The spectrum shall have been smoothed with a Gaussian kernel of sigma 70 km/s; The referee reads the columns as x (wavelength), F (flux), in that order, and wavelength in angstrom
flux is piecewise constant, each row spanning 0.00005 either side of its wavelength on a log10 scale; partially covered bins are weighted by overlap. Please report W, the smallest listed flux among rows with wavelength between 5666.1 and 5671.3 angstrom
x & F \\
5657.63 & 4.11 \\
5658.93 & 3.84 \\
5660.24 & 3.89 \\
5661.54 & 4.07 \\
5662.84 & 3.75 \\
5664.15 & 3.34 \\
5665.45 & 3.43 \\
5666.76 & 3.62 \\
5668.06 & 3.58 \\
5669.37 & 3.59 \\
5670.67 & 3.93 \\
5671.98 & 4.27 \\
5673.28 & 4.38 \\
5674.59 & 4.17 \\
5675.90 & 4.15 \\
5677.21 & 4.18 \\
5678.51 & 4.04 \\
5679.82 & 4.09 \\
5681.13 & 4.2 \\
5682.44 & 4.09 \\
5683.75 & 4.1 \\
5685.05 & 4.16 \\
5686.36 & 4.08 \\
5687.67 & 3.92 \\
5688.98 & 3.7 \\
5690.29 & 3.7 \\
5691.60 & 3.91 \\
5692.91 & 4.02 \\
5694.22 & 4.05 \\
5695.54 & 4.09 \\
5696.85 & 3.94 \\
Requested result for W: 3.58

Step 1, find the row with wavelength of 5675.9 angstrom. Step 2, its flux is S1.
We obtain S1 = 4.15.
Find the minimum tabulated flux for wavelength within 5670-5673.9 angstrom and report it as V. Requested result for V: 3.93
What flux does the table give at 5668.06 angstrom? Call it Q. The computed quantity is 3.58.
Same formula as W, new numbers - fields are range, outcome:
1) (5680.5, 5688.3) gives 3.92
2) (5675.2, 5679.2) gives 4.04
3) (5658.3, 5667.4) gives 3.34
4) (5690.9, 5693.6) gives 3.91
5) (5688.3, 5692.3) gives 3.7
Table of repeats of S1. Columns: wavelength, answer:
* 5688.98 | 3.7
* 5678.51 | 4.04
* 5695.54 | 4.09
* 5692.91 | 4.02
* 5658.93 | 3.84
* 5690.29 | 3.7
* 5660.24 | 3.89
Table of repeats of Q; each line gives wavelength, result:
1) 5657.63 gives 4.11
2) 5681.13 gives 4.2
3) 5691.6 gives 3.91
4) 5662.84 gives 3.75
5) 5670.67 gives 3.93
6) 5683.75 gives 4.1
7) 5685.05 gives 4.16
